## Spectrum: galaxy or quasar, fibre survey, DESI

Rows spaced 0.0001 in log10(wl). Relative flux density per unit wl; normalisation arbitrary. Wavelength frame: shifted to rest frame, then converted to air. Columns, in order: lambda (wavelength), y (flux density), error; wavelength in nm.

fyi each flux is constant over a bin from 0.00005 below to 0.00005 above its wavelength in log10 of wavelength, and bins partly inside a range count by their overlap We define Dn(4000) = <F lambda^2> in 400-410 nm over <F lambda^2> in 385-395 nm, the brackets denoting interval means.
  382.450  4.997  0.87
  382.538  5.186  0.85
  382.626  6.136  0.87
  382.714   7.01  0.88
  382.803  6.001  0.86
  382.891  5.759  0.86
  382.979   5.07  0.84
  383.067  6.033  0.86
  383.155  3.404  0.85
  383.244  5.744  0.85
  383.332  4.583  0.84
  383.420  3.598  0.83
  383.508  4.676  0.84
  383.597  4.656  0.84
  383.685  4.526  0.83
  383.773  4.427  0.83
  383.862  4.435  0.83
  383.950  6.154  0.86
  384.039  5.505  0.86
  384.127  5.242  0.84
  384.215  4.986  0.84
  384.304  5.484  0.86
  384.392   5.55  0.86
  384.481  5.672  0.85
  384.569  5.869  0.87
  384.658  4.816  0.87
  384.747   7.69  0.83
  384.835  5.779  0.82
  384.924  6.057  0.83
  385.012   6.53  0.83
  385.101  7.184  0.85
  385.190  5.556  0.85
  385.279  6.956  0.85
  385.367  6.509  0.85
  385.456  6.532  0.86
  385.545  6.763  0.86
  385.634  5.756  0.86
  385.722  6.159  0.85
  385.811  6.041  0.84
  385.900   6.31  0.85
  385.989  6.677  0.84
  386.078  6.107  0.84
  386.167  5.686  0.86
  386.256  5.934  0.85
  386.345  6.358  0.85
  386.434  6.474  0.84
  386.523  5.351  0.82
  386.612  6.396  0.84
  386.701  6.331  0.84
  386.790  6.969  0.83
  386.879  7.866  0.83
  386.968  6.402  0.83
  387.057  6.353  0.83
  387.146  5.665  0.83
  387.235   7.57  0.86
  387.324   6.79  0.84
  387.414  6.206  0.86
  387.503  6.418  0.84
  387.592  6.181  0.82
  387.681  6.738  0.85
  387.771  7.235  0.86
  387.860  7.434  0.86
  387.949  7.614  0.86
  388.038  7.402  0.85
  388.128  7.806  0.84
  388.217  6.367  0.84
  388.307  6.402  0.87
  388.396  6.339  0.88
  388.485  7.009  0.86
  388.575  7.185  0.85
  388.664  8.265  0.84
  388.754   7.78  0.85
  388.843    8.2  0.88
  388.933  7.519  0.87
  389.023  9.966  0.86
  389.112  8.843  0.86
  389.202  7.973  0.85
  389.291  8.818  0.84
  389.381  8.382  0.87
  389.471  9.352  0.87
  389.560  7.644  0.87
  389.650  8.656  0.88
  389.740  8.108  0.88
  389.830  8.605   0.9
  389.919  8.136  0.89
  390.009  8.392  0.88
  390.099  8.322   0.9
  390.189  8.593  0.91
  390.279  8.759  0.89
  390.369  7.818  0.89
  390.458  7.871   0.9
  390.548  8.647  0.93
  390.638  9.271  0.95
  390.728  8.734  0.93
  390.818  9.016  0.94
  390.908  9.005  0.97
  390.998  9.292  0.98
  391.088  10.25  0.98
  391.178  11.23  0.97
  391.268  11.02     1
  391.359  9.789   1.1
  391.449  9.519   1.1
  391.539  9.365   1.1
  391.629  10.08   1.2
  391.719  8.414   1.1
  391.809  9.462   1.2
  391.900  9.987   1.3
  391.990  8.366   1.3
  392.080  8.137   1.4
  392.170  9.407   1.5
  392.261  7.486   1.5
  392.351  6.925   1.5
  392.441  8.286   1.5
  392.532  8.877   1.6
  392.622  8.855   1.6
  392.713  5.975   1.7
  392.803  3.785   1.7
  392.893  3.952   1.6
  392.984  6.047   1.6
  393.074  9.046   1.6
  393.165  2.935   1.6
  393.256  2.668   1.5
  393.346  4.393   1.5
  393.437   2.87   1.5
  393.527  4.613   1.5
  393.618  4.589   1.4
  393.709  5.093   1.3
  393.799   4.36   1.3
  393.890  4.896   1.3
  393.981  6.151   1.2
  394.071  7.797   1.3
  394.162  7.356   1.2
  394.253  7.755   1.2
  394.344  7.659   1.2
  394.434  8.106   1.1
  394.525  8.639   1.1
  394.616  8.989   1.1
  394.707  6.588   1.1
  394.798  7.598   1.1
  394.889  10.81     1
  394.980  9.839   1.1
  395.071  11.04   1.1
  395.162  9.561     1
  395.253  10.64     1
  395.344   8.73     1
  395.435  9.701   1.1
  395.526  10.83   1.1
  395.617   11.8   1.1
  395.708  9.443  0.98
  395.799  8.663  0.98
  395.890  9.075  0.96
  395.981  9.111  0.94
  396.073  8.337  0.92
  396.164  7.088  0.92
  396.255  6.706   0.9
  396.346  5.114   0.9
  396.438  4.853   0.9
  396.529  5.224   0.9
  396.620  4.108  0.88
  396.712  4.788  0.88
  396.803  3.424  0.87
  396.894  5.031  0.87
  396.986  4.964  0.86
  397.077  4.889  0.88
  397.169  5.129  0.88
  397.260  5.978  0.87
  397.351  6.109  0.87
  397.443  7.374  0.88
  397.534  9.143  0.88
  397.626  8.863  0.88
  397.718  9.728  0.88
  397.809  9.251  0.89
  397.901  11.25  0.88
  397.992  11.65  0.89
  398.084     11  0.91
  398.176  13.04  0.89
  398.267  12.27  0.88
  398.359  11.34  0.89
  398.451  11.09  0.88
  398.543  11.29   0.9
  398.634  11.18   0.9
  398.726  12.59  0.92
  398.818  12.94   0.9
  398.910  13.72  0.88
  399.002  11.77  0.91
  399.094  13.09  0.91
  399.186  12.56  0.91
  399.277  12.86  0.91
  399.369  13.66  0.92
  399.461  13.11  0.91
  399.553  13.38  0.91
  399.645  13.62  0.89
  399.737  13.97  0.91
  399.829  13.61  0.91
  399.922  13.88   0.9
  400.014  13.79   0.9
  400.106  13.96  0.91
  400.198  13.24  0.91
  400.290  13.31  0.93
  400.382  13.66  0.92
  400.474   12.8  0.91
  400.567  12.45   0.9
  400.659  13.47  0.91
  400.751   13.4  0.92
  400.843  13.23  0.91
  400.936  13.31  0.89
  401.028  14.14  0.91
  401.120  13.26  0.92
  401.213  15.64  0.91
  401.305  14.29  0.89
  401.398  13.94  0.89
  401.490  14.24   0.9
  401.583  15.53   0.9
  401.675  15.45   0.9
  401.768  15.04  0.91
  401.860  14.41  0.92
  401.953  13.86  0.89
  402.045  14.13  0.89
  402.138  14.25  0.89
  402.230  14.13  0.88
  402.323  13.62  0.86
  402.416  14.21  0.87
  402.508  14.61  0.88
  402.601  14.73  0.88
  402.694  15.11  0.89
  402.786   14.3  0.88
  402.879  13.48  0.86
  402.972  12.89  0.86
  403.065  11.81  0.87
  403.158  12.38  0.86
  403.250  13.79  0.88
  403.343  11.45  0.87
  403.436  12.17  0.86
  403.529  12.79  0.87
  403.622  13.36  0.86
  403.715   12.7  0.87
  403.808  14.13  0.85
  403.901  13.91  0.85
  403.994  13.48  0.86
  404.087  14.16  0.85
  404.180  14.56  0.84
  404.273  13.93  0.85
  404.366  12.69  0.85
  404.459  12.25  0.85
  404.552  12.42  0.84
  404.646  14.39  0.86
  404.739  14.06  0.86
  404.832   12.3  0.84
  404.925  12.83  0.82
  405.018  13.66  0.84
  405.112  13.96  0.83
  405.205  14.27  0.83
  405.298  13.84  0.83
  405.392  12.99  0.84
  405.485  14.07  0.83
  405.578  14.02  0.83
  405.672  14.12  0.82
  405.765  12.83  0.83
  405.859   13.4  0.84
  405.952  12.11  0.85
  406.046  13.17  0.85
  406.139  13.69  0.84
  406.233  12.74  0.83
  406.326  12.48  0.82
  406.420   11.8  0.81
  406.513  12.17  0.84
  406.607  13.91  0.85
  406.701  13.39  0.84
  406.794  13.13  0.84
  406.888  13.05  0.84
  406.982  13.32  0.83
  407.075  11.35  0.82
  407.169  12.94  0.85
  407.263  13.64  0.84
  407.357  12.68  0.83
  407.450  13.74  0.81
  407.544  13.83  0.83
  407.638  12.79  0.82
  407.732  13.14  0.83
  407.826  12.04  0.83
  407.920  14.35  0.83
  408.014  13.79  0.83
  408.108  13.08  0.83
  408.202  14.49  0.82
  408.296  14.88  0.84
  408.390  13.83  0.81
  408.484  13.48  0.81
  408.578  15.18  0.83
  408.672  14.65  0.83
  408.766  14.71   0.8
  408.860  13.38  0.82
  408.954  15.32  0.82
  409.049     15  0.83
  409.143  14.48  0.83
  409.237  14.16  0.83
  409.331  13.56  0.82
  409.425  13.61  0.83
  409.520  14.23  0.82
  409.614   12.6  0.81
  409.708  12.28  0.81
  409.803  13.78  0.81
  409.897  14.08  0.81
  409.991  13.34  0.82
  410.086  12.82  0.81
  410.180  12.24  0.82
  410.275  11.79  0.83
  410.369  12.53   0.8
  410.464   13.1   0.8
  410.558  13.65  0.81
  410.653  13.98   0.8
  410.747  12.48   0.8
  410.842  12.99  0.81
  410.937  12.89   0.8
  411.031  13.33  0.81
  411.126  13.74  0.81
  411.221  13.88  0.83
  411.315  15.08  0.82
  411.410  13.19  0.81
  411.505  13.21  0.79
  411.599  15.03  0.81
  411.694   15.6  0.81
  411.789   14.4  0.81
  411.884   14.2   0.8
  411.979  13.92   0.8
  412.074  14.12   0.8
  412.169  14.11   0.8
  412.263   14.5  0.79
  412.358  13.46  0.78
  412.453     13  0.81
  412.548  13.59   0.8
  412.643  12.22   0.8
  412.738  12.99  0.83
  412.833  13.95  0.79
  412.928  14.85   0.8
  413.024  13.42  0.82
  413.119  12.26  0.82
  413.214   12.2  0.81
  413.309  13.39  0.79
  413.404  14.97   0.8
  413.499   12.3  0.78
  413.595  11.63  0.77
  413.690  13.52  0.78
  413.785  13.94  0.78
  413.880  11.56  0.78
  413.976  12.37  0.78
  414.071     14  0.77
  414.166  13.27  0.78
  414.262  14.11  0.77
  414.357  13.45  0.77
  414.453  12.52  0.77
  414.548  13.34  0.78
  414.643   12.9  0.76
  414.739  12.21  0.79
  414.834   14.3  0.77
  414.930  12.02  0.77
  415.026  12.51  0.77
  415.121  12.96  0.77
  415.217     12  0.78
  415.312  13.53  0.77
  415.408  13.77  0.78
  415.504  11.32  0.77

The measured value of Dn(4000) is 1.98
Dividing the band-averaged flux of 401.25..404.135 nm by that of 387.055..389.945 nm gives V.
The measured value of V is 1.8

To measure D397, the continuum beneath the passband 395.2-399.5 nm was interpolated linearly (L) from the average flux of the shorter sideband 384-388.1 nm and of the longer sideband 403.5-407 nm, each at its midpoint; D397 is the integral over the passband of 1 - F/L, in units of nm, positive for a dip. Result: 0.52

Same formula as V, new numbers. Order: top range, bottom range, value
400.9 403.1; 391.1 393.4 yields 1.83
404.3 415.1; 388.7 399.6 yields 1.58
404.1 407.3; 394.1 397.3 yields 1.73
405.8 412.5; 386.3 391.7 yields 1.70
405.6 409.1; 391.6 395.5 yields 1.83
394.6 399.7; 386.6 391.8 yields 1.17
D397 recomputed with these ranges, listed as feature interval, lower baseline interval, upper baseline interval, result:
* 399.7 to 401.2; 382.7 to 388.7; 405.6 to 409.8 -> -0.33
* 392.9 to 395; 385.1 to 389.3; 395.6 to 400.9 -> 0.61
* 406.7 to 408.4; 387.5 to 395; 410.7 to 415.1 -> -0.19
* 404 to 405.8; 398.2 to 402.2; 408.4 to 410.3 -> 0.01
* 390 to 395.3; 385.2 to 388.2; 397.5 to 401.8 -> 0.85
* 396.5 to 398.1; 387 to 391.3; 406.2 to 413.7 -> 0.49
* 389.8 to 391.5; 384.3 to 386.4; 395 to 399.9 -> -0.30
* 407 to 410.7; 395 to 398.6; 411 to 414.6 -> -0.39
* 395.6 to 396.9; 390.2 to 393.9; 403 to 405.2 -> 0.37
